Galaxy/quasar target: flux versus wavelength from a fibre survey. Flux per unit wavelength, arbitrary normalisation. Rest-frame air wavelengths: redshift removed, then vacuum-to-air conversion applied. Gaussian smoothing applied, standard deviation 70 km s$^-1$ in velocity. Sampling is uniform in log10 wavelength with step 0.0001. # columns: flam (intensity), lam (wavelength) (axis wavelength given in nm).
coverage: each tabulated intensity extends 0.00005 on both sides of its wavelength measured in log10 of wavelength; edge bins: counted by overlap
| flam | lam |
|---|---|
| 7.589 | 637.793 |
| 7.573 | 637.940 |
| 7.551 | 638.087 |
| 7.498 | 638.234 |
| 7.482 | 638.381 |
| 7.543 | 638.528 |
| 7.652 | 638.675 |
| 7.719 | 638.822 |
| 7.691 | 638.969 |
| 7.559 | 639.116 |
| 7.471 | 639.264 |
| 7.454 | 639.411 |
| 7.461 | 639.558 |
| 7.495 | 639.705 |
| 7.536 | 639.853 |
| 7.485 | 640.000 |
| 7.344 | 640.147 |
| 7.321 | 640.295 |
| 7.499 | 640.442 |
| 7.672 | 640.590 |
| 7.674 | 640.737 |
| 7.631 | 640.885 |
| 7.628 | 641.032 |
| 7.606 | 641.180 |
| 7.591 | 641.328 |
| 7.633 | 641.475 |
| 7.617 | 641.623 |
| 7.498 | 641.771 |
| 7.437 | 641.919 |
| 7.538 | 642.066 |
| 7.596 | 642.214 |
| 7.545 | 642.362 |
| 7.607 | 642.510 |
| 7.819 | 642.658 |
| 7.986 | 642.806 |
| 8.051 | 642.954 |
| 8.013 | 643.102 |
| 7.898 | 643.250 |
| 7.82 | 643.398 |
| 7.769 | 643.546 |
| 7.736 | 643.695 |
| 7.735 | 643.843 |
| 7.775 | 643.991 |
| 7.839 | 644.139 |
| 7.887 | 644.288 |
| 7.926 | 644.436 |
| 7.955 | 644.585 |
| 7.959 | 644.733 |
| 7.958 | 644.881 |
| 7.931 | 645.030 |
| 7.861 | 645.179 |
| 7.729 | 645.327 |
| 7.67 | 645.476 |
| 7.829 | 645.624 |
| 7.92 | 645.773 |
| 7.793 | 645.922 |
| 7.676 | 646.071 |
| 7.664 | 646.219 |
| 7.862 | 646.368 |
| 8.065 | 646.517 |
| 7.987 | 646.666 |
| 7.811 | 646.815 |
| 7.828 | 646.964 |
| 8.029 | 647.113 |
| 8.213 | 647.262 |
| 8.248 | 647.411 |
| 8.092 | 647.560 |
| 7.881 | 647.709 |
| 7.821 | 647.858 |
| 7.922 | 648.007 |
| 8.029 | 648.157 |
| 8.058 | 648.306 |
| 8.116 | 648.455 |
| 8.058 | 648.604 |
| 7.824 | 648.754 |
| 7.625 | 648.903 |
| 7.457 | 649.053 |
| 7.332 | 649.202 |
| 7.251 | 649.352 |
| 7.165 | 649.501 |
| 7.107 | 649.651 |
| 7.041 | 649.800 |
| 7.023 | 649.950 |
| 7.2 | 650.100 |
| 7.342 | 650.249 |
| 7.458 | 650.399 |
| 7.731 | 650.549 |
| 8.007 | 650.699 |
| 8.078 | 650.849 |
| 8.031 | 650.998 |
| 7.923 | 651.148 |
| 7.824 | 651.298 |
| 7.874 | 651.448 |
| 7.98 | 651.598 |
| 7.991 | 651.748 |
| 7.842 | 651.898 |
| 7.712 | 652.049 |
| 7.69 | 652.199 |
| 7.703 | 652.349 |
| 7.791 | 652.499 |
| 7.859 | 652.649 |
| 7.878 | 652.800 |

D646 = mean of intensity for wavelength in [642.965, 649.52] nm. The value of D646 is 7.85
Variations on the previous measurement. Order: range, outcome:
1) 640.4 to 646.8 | 7.77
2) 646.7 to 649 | 7.97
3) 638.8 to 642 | 7.54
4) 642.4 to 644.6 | 7.84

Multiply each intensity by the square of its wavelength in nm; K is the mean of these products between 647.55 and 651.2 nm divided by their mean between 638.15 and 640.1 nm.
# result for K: 1.0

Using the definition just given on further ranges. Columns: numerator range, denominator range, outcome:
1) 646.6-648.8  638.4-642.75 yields 1.08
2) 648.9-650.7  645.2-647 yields 0.95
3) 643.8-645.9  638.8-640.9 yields 1.06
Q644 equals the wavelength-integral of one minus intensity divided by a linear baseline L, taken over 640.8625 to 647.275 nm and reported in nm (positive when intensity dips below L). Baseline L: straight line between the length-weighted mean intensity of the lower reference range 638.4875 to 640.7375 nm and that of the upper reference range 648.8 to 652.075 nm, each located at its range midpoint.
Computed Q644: -0.20 nm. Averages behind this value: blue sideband 7.53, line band 7.79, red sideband 7.59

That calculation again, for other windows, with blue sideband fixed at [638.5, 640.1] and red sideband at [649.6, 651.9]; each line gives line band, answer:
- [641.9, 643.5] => -0.04 nm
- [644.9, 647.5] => -0.10 nm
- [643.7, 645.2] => -0.06 nm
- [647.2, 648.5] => -0.07 nm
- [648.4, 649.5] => 0.00 nm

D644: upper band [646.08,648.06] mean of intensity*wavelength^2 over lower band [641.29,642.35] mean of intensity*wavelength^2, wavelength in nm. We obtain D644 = 1.07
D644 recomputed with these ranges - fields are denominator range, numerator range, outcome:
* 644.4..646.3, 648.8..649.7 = 0.95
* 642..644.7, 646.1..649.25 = 1.03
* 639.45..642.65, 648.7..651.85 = 1.03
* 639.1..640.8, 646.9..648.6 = 1.10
